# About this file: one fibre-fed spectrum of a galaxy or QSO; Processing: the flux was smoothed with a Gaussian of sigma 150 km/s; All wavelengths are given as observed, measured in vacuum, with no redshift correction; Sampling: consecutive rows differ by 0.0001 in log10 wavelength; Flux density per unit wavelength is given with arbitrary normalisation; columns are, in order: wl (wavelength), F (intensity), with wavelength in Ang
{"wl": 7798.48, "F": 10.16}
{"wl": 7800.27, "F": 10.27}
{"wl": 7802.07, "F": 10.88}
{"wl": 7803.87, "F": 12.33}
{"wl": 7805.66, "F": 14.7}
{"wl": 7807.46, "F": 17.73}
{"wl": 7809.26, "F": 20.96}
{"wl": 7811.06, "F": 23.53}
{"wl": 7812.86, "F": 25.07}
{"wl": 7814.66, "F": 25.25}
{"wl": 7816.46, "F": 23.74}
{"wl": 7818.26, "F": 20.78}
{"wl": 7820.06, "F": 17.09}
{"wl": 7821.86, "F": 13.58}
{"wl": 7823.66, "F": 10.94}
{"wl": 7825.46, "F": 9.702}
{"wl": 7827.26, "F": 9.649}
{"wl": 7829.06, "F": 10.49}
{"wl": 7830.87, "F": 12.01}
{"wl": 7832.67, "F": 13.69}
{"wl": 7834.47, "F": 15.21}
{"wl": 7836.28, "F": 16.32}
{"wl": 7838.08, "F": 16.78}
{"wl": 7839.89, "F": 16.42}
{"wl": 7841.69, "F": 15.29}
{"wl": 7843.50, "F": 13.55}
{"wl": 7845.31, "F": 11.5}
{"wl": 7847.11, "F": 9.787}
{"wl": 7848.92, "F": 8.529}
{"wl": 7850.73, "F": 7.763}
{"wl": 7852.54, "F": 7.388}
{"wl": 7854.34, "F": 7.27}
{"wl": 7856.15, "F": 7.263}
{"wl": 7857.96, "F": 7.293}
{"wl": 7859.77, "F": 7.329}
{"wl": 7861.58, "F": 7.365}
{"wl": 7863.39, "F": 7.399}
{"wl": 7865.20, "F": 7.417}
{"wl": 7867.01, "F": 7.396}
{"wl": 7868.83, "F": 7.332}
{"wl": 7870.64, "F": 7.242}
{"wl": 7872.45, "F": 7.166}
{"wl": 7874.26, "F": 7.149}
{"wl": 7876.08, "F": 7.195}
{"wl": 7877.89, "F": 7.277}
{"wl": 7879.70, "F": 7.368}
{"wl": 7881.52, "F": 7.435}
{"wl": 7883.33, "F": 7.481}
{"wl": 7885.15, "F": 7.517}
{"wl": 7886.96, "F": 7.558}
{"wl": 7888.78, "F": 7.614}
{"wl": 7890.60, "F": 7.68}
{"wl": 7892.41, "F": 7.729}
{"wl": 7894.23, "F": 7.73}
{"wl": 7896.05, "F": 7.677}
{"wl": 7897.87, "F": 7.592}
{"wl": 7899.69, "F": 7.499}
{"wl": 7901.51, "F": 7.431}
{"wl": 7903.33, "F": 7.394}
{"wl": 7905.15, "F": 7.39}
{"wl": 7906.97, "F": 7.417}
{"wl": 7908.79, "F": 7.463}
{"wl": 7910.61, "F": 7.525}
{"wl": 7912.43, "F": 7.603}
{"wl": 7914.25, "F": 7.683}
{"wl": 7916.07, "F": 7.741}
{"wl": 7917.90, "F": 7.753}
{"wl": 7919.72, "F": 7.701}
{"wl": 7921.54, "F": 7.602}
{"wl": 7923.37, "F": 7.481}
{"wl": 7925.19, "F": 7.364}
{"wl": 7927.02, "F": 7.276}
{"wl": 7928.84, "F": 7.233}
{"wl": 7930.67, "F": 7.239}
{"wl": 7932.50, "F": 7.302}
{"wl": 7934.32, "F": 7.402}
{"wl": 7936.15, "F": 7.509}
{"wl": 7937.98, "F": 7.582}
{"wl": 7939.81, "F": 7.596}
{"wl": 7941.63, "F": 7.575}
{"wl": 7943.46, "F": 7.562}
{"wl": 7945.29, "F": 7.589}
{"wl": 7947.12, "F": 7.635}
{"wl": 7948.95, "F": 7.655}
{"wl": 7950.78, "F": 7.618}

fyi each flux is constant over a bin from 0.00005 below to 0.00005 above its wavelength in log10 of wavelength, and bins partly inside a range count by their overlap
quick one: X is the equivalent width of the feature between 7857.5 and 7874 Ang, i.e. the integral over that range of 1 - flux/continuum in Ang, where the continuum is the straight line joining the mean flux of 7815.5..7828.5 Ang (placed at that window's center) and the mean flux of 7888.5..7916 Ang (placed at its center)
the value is 5.45 Ang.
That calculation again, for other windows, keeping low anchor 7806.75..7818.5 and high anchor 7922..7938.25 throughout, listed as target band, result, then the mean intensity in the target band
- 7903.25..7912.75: 2.57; 7.47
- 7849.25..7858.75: 5.39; 7.47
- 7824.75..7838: 4.83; 12.8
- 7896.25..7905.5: 3.04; 7.48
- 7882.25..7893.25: 4.50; 7.6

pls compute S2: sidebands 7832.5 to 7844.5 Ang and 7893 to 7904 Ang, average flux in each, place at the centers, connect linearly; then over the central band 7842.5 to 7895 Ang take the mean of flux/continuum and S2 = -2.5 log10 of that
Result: 0.38 mag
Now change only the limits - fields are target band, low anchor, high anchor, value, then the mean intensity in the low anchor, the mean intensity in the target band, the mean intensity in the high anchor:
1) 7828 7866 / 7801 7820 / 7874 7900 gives 0.28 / 19.3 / 10.8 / 7.51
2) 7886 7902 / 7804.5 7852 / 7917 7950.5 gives 0.34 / 15.3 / 7.62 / 7.51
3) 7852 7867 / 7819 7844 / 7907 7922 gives 0.50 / 13.7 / 7.35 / 7.63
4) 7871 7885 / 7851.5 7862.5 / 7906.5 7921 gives 0.02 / 7.33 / 7.31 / 7.62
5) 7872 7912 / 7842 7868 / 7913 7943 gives 0.07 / 8.53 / 7.47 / 7.51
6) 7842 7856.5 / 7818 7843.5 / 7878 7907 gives 0.27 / 14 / 9.45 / 7.53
